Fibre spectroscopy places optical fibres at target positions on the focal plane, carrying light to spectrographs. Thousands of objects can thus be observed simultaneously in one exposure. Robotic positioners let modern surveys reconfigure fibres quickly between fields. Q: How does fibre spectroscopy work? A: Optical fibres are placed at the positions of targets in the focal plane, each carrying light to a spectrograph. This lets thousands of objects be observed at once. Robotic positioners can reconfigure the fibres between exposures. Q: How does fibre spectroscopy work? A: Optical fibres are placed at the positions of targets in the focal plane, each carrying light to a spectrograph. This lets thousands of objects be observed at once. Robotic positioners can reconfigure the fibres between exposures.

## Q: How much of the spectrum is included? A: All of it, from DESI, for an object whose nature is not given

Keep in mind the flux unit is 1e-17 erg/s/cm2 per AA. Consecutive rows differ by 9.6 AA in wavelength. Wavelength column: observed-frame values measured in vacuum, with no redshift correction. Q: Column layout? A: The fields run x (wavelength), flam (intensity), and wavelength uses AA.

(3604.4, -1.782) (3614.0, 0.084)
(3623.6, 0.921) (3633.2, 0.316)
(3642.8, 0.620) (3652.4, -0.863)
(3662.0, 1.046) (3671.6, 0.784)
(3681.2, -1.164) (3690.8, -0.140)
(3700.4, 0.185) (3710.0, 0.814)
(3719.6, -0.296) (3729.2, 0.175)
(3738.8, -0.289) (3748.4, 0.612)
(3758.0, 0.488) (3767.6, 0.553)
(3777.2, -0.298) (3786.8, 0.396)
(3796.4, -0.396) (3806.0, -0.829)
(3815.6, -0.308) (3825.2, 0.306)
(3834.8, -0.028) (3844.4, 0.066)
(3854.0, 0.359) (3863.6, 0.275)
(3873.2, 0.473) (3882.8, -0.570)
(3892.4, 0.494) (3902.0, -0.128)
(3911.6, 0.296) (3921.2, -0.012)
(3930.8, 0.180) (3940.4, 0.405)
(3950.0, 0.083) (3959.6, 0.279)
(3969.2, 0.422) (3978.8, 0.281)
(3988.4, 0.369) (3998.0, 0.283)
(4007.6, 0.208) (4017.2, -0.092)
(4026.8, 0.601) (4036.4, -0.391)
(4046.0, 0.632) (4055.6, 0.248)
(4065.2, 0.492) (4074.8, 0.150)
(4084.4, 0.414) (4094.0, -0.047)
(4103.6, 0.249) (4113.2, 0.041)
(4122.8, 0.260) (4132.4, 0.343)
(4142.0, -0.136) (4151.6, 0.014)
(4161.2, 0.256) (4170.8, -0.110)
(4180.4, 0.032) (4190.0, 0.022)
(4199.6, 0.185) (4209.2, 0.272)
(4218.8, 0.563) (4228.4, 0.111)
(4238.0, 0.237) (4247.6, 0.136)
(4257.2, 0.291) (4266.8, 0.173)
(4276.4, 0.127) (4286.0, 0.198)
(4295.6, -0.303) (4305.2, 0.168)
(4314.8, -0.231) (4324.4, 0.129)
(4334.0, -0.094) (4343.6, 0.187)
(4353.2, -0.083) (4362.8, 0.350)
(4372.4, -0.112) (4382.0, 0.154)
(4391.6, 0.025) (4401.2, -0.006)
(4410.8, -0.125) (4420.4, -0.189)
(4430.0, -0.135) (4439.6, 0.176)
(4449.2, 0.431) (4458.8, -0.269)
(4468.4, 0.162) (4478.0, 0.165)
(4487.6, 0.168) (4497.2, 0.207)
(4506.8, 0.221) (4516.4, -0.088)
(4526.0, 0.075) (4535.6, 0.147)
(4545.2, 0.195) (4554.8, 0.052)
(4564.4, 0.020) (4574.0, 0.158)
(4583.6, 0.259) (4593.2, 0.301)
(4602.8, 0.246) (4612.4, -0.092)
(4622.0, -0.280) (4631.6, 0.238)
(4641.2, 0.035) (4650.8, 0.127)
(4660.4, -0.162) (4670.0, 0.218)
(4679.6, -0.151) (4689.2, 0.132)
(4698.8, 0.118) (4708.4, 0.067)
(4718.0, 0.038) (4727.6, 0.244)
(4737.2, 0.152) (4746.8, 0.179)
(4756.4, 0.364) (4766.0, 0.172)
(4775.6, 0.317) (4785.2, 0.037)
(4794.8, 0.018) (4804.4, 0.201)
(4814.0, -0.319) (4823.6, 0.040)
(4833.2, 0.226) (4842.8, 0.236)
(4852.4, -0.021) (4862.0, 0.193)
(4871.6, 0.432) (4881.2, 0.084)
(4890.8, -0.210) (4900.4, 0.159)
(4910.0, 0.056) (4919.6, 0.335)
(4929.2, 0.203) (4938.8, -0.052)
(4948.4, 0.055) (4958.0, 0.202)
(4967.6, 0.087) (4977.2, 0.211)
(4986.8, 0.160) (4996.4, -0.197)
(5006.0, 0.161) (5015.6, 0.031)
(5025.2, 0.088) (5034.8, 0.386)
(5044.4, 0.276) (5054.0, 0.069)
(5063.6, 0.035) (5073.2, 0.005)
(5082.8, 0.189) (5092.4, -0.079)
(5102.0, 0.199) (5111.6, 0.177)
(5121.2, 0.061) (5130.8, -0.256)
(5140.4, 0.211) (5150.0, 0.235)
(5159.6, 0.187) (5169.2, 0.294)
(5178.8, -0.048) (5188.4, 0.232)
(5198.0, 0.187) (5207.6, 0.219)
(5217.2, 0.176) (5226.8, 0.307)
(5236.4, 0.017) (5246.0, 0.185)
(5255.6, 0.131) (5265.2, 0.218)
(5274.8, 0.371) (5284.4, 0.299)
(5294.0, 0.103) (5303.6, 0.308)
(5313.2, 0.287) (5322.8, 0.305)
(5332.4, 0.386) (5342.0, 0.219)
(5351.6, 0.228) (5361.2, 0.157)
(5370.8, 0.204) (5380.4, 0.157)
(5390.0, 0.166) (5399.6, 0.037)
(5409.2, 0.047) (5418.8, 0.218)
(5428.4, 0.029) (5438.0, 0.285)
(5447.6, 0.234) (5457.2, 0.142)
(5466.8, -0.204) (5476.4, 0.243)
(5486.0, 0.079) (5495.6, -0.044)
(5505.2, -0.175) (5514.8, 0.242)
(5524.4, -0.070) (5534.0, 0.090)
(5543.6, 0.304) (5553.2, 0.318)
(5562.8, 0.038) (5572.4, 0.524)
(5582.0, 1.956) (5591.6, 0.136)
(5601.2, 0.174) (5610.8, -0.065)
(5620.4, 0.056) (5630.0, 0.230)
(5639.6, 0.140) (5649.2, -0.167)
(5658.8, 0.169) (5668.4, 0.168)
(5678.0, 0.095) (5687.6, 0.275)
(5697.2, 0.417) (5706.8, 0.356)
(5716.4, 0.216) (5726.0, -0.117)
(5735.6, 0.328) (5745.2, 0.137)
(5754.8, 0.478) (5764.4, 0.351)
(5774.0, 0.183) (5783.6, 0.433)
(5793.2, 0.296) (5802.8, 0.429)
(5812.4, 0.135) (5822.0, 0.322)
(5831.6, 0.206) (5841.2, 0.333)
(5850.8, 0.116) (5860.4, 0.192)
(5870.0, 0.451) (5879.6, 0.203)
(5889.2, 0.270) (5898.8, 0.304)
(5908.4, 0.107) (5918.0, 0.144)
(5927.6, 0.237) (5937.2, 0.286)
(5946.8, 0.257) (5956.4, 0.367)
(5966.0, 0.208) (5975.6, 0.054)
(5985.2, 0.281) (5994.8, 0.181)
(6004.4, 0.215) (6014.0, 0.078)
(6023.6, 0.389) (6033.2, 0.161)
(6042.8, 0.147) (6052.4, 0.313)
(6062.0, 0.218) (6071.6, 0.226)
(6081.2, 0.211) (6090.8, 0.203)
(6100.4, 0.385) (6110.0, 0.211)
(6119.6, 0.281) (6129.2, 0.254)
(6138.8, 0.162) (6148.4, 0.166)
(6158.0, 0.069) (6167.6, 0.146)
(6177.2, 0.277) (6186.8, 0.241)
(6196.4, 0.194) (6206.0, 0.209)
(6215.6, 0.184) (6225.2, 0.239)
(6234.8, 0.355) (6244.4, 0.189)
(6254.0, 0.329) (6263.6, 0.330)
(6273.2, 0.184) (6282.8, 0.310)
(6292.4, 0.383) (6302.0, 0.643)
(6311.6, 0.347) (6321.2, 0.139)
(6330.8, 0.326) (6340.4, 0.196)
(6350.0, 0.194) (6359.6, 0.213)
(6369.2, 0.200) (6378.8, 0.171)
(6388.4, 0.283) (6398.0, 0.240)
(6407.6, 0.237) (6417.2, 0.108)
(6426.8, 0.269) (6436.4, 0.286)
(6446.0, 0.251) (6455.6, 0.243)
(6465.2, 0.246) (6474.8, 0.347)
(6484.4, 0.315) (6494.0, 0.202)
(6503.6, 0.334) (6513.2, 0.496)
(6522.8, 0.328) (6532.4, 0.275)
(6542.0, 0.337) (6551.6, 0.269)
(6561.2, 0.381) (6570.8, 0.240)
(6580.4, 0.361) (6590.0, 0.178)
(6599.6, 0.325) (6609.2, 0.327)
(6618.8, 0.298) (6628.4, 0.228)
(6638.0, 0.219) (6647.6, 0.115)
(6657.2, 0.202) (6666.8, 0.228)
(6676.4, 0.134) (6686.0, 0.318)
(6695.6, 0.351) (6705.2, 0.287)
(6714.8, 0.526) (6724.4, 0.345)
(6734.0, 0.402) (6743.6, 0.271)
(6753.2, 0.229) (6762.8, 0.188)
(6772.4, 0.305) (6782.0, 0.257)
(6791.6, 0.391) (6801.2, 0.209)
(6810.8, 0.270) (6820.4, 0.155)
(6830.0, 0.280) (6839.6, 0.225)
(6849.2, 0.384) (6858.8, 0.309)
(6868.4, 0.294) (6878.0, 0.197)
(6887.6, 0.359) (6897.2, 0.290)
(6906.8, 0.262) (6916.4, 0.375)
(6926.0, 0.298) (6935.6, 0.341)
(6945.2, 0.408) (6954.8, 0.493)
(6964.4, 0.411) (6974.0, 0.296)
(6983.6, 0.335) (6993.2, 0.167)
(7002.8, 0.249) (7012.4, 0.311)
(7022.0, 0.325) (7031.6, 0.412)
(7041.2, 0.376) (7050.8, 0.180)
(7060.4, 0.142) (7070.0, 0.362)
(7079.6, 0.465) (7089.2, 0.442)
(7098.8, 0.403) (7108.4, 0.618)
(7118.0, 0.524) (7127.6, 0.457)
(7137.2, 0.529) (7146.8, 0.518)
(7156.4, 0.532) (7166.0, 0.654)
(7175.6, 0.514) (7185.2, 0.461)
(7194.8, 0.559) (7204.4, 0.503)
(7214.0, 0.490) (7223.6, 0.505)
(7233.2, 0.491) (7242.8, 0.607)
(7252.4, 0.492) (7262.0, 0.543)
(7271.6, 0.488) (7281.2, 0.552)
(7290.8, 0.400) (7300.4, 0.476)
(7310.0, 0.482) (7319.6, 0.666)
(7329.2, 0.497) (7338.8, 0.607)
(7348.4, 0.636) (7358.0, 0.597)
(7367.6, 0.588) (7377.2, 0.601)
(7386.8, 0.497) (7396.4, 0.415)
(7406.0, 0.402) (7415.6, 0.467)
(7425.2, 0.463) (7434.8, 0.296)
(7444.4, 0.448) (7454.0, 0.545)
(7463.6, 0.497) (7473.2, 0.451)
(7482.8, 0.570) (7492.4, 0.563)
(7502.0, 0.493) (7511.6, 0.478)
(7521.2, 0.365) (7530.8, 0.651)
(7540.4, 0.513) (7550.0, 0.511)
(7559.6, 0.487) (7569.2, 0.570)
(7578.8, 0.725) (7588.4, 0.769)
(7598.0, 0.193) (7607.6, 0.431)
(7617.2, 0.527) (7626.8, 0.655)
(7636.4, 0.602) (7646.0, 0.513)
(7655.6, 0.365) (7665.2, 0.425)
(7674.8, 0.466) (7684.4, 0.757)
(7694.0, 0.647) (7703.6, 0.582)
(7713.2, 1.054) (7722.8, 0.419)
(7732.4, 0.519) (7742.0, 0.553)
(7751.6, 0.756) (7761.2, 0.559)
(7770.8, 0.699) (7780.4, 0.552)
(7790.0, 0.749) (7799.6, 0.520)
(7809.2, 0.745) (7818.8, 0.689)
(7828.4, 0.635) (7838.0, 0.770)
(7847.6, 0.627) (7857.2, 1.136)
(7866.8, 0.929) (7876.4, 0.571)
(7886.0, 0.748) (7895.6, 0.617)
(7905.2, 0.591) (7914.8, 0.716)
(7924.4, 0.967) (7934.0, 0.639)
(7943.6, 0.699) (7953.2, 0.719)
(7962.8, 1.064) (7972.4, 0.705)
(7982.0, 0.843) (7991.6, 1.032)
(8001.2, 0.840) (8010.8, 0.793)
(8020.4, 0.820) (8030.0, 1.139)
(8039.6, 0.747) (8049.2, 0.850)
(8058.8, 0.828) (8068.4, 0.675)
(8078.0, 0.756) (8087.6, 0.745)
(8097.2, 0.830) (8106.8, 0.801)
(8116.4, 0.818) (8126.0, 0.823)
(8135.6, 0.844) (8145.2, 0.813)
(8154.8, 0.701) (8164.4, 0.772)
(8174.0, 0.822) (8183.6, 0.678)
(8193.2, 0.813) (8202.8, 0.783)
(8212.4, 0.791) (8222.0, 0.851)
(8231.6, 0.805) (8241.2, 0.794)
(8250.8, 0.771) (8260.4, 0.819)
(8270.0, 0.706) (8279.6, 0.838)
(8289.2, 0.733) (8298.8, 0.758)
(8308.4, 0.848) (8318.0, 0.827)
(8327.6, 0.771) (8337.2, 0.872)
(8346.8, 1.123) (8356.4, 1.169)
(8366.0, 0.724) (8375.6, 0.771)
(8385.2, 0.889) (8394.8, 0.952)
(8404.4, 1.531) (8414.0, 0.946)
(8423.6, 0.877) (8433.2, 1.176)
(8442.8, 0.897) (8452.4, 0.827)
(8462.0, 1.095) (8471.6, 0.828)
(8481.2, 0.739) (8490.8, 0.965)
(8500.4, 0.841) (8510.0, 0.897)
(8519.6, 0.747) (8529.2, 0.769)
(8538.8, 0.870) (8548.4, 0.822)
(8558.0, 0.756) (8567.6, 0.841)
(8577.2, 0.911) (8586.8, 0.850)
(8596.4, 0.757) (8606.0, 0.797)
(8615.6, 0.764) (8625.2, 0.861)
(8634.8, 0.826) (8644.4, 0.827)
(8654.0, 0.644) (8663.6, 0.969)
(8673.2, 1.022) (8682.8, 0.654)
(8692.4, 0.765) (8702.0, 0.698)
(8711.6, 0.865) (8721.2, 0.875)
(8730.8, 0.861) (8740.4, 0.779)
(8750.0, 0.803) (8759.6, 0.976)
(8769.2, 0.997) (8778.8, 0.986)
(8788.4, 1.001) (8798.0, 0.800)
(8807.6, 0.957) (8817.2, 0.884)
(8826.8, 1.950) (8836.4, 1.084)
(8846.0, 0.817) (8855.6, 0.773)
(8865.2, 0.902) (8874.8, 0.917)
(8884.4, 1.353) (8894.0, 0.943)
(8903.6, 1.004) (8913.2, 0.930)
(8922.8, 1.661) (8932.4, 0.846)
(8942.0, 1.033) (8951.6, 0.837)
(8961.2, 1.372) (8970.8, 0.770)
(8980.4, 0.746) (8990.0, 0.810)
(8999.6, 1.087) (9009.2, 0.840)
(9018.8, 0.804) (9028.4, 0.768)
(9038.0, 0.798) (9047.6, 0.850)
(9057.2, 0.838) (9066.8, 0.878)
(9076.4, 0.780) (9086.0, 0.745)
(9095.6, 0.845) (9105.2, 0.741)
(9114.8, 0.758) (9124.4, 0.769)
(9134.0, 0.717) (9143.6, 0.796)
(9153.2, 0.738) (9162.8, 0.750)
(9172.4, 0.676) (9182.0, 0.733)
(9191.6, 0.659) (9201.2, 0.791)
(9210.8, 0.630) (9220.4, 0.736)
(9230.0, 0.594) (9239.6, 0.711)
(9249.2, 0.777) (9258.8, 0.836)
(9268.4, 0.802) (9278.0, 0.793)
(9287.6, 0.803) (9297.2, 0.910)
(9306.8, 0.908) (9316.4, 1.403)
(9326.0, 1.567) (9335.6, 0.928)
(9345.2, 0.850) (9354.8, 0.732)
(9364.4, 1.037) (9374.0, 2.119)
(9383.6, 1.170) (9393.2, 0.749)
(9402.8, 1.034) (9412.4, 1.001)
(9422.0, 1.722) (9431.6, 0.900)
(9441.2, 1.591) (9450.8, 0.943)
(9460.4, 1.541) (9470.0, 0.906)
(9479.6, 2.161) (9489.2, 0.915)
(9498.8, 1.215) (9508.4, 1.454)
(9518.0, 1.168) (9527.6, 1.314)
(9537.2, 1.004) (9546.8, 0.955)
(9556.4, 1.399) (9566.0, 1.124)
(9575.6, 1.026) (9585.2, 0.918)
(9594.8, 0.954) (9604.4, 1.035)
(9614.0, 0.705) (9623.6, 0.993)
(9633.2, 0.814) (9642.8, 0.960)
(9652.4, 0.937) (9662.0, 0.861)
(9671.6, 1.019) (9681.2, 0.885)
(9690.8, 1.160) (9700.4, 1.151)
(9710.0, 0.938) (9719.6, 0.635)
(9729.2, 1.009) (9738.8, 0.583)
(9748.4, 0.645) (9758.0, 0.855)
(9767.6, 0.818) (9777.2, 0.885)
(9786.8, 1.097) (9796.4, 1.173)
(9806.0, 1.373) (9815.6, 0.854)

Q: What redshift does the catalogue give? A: 0.779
